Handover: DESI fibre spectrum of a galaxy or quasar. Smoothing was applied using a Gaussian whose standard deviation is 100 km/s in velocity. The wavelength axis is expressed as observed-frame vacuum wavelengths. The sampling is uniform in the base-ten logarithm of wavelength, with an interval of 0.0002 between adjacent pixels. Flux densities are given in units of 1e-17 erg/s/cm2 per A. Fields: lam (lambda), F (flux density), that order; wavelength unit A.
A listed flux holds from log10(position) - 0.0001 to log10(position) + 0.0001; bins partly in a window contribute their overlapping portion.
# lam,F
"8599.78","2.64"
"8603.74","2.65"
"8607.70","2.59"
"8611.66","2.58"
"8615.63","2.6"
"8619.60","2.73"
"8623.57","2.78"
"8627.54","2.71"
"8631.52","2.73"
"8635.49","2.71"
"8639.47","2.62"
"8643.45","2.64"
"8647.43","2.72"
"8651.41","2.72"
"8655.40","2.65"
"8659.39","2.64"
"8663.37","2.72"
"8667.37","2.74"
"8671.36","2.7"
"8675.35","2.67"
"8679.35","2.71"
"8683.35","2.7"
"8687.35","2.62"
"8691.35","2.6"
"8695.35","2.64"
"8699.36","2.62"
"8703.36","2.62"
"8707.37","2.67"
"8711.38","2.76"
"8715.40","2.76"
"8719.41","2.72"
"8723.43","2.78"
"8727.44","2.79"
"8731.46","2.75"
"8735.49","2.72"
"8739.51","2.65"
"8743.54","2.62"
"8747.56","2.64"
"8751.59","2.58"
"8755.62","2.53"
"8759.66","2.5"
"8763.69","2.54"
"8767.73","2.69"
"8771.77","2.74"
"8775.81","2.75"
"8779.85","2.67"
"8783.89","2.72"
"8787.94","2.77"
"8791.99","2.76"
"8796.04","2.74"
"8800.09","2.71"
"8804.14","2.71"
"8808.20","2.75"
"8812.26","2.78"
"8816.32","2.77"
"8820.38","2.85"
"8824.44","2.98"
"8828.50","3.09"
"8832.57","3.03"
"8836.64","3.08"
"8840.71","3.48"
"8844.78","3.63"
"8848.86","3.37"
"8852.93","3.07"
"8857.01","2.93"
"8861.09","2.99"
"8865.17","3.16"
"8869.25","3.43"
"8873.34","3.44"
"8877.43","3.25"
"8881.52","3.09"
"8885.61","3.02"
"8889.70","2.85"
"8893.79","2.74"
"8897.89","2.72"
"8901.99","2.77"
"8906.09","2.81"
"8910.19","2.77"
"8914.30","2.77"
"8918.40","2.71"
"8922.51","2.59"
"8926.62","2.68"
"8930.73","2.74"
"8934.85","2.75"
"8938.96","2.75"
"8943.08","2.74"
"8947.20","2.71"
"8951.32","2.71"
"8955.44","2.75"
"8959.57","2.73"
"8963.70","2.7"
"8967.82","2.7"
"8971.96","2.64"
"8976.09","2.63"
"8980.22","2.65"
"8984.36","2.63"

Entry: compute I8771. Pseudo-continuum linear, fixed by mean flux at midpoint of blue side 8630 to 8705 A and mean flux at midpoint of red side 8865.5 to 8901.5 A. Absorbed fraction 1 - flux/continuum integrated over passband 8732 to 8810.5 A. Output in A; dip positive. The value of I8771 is 5.02 A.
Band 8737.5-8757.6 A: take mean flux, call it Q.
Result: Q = 2.6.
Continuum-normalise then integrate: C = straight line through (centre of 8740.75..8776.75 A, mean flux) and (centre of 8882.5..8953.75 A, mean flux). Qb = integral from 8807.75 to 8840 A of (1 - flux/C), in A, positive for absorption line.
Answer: -3.27 A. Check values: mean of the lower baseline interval 2.62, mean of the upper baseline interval 2.76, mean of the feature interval 2.95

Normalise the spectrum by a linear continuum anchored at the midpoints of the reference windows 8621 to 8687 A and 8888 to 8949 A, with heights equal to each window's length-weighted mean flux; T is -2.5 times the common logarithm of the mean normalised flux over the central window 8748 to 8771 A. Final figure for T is 0.05 mag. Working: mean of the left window 2.7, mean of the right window 2.74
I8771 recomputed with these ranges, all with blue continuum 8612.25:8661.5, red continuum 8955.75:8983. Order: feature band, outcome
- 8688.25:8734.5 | -0.3 A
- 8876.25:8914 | -2.8 A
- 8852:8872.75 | -3.6 A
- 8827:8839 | -1.8 A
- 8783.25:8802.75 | -0.4 A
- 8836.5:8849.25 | -3.6 A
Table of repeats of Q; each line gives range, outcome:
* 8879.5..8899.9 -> 2.88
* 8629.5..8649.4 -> 2.68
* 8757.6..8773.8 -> 2.62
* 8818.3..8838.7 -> 3.01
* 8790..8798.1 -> 2.75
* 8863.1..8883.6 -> 3.27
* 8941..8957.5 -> 2.73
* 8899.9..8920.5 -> 2.77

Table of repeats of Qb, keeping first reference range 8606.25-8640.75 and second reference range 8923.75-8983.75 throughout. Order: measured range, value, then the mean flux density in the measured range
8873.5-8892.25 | -2.69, 3.08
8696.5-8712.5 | 0.12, 2.66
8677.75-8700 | 0.26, 2.65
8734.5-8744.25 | 0.08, 2.66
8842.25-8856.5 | -3.29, 3.32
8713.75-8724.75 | -0.28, 2.75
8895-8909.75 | -0.37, 2.77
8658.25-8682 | -0.18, 2.7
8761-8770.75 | 0.24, 2.62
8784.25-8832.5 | -2.26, 2.82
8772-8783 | -0.12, 2.72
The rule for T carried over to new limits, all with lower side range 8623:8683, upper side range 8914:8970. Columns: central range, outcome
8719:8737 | -0.02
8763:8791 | 0.00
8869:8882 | -0.22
